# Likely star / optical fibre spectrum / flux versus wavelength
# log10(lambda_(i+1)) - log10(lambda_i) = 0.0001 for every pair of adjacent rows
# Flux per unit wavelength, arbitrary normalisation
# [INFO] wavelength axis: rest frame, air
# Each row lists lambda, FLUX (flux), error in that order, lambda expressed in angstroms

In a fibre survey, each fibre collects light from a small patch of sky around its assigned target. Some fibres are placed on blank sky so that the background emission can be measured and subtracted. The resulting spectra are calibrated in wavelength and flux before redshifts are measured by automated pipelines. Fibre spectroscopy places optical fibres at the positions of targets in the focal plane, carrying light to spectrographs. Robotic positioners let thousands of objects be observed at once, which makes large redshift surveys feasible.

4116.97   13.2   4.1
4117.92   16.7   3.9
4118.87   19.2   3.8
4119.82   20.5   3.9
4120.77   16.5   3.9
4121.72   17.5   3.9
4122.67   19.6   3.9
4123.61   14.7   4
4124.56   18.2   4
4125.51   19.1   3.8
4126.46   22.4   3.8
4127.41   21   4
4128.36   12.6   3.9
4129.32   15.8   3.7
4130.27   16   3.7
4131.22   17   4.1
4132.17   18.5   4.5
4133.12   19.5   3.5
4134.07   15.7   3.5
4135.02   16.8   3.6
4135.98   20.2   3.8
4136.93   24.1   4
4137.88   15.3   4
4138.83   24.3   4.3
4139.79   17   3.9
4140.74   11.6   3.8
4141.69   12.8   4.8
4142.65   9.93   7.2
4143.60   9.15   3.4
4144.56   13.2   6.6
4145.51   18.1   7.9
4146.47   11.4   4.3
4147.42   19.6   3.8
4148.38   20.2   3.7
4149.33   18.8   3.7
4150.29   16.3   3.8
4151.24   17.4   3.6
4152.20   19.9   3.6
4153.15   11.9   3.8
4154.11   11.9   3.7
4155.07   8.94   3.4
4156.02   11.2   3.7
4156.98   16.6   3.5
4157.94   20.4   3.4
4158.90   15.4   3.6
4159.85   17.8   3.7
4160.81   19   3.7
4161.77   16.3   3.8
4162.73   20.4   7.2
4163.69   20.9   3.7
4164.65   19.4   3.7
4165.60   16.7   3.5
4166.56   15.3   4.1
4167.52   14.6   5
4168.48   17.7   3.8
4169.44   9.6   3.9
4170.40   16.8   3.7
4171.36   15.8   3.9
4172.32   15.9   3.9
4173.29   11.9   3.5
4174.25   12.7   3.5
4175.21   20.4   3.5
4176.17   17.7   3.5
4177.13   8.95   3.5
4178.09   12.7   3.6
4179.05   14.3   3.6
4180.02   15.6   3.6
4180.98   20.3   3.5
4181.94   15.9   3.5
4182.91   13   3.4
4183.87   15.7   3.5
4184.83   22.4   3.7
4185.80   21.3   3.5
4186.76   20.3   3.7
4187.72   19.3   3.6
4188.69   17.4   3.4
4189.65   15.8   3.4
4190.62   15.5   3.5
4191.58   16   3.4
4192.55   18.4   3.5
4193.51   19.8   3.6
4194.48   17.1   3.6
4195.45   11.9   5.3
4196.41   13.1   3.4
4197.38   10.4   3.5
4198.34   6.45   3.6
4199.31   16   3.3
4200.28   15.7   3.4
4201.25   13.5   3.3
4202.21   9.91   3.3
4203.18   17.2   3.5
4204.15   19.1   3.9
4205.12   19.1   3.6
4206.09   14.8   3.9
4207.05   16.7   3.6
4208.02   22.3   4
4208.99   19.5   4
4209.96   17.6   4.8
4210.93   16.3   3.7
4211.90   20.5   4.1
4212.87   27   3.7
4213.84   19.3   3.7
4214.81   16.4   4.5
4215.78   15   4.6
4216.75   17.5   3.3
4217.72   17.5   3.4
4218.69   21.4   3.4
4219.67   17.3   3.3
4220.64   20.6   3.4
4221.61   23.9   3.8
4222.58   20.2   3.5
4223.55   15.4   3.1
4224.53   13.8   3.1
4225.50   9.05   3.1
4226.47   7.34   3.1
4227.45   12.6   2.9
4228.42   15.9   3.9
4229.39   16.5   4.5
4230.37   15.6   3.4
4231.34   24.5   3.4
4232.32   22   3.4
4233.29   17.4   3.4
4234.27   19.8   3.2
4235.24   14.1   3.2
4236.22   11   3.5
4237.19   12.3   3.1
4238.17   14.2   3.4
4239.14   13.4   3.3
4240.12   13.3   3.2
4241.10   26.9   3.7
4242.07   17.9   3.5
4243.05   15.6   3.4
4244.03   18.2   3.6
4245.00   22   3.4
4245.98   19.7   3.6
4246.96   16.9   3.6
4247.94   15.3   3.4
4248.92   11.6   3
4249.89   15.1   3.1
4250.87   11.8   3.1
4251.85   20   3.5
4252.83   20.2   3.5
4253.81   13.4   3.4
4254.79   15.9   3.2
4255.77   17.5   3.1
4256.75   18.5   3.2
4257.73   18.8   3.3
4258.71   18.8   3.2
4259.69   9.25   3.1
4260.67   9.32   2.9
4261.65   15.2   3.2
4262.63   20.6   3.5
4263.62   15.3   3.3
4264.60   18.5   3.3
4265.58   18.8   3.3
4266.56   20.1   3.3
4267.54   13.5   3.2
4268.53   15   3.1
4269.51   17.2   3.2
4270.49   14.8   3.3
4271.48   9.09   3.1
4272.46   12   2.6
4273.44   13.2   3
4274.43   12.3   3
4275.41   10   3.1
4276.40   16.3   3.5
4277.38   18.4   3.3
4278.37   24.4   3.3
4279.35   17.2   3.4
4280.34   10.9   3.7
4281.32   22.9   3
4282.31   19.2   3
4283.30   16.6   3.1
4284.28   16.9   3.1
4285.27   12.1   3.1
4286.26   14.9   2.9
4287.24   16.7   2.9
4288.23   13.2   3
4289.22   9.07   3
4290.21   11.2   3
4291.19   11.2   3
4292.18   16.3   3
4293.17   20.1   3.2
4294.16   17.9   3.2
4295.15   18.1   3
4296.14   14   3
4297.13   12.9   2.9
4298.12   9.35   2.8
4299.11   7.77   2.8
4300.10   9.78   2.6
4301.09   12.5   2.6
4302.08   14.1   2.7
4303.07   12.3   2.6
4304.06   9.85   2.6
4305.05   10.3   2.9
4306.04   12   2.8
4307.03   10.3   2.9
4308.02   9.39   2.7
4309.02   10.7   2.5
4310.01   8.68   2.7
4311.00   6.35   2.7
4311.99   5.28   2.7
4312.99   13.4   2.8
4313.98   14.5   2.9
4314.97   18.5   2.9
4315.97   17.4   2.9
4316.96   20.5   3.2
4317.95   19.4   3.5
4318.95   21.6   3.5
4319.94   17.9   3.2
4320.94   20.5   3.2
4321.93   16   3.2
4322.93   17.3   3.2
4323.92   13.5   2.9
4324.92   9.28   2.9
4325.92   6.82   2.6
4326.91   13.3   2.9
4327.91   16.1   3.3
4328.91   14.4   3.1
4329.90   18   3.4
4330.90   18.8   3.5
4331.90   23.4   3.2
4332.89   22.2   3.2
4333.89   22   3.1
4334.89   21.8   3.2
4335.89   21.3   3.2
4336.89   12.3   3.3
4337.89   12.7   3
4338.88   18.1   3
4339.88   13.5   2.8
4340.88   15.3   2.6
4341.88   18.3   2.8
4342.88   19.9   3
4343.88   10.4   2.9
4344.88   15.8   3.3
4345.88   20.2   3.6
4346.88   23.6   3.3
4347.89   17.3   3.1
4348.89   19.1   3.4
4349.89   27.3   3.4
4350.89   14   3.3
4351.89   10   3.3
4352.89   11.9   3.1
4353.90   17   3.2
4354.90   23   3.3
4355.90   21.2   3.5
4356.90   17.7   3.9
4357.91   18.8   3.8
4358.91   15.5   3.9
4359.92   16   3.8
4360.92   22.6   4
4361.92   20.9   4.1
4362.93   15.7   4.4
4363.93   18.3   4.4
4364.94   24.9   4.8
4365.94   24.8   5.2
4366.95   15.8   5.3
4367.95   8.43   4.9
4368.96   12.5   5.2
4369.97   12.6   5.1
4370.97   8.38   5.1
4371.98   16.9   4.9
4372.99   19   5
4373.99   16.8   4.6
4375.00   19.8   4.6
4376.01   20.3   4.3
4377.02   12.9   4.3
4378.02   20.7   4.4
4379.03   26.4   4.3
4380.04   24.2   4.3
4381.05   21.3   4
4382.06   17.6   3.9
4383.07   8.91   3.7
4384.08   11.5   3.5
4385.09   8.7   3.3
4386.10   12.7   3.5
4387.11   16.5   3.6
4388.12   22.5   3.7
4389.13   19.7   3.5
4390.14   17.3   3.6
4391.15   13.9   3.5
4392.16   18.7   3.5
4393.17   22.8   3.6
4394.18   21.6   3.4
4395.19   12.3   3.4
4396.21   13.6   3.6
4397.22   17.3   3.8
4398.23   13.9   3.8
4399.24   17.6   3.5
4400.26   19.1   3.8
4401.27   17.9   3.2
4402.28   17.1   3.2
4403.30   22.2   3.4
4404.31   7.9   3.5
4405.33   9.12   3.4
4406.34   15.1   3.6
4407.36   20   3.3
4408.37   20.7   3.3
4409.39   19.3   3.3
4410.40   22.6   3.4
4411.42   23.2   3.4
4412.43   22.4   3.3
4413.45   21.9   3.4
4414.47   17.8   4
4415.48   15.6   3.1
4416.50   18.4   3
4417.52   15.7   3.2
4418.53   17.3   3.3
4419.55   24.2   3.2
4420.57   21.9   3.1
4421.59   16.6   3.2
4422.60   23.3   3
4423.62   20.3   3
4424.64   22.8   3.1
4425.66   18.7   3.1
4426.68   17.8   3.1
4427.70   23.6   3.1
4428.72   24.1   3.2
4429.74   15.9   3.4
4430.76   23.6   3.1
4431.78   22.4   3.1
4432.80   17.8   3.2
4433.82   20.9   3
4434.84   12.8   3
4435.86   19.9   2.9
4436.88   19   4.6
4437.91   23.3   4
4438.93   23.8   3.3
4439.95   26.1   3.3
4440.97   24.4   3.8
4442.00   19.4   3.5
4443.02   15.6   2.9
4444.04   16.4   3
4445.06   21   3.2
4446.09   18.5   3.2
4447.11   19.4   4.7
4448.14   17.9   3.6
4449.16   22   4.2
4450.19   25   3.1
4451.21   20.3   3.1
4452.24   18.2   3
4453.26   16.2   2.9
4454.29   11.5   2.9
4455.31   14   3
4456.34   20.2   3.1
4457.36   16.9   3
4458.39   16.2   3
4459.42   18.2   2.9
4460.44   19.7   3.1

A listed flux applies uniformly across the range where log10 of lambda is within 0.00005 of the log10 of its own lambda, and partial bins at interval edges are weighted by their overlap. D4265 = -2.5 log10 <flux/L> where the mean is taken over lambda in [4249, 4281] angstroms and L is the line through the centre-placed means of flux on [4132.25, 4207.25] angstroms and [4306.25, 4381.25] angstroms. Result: 0.05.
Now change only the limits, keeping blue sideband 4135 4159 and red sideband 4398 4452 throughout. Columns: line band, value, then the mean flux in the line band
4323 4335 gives 0.11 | 16.5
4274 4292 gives 0.16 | 15.2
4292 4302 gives 0.28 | 13.8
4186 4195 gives -0.09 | 17.8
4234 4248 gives 0.02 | 16.7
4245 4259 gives 0.03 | 16.8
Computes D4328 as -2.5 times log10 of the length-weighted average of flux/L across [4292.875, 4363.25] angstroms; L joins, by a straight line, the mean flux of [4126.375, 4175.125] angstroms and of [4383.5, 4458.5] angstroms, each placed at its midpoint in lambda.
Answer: 0.14 mag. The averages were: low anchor 16.3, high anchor 18.6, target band 15.7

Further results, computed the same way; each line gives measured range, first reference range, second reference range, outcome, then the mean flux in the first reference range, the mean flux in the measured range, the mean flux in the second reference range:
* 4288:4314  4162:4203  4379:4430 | 0.40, 15.8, 11.8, 18.2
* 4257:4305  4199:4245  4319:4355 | 0.16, 17.1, 14.7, 17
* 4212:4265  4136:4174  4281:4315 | -0.18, 16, 16.8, 13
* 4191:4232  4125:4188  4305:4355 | -0.02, 16.5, 16.6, 15.9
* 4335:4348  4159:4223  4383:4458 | 0.06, 16.9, 17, 18.6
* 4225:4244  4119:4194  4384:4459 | 0.09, 16.7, 15.8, 18.6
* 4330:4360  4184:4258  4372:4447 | 0.01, 16.9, 18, 18.7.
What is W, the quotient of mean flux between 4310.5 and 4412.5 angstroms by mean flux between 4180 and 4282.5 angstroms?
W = 1.03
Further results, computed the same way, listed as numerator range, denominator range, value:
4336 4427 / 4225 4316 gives 1.19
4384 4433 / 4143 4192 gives 1.14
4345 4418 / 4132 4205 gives 1.10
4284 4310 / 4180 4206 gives 0.79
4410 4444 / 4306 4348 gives 1.29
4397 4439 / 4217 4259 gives 1.14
